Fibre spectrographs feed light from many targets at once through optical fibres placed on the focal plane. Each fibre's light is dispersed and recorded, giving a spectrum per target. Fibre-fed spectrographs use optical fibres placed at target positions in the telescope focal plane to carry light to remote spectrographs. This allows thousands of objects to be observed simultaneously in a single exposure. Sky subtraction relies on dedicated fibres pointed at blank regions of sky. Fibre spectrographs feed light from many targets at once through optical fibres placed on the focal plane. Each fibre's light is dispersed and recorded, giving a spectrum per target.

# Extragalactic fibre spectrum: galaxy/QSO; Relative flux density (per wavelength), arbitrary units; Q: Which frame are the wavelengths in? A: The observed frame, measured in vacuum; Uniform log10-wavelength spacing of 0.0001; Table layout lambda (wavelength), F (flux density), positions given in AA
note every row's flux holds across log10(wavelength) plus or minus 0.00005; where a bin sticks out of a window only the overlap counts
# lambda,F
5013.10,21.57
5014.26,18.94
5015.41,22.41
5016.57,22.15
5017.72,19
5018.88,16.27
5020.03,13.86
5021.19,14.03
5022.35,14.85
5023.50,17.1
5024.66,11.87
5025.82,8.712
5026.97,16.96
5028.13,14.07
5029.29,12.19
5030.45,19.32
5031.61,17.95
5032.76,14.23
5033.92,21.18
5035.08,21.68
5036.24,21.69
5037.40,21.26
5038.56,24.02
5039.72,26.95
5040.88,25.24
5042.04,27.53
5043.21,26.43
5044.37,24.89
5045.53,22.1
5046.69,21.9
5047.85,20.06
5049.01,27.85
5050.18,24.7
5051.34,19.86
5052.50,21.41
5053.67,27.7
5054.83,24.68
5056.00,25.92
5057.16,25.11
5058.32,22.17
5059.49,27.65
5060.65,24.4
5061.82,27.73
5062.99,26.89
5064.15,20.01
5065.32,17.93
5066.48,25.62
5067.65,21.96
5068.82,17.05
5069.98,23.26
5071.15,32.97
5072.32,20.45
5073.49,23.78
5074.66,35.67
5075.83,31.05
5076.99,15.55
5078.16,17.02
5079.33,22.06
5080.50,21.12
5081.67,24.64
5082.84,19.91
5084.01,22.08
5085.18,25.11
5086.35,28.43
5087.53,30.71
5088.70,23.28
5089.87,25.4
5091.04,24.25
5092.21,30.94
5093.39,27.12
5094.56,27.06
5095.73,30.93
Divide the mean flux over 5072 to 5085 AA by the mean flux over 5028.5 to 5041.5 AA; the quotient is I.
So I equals 1.1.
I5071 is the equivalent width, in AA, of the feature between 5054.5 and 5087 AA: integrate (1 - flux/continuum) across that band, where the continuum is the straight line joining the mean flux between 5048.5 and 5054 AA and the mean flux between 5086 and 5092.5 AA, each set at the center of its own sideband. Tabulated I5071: 2.0 AA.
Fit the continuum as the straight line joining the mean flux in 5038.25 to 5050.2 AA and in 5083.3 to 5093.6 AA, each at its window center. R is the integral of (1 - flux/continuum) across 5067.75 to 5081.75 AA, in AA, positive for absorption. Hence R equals 1.2 AA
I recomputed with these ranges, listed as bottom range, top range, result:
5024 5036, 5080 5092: 1.55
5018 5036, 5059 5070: 1.47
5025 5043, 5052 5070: 1.21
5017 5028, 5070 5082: 1.64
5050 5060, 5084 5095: 1.10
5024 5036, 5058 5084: 1.47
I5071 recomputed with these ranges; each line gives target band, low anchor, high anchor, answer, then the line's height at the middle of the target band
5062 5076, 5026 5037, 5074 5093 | -1.1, 22.8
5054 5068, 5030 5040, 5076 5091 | -1.4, 22.1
